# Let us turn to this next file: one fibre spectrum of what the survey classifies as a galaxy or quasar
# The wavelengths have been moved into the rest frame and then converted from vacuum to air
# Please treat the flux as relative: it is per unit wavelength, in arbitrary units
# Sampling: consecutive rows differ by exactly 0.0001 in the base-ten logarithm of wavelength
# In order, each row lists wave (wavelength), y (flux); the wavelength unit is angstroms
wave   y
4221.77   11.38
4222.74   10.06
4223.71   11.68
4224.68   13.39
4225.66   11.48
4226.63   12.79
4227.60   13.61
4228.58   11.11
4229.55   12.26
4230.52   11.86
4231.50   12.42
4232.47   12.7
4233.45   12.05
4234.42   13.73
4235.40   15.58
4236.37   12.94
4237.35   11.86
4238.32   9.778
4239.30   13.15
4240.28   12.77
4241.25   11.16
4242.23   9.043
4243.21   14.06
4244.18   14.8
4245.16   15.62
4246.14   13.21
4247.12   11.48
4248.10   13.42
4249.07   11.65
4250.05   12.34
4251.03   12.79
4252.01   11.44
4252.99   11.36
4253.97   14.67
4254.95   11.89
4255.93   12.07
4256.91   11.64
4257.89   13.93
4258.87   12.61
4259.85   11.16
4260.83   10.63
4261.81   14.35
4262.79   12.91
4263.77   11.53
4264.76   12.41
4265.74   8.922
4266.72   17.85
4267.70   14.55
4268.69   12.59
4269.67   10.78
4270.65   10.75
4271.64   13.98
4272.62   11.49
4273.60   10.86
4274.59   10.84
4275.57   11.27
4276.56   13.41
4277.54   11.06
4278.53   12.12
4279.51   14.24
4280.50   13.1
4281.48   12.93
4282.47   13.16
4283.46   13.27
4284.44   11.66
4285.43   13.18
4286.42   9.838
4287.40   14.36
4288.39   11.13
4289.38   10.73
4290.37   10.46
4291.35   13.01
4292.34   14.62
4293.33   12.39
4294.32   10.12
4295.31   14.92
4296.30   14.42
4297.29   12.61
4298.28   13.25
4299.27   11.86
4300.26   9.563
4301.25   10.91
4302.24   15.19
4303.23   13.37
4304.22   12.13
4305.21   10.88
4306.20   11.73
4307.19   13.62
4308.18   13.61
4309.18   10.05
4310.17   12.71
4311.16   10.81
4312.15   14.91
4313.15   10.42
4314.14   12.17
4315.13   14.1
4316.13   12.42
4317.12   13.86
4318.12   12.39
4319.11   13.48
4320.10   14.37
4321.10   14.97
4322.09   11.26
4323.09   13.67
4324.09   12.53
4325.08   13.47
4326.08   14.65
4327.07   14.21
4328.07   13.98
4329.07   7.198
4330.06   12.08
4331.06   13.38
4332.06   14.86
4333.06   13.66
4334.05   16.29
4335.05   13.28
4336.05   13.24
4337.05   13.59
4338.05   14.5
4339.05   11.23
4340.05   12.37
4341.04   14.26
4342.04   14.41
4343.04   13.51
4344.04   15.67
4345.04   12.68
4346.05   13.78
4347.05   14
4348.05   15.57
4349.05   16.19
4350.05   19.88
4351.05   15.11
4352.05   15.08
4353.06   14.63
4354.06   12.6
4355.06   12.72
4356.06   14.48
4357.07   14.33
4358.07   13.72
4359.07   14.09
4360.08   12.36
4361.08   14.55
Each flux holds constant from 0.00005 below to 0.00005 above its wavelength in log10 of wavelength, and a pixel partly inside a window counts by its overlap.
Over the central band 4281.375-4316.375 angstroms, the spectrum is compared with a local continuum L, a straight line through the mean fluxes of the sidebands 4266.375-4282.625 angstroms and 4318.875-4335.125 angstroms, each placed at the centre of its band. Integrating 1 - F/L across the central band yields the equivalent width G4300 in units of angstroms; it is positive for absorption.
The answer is 1.50 angstroms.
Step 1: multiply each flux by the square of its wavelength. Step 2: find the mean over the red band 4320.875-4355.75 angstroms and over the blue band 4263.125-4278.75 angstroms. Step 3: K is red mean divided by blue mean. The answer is 1.2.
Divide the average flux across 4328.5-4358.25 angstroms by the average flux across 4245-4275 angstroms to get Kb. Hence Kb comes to 1.12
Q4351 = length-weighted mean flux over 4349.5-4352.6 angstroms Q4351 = 16.6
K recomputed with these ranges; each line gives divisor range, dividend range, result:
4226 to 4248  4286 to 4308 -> 1.01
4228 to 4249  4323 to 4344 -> 1.11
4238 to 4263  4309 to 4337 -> 1.08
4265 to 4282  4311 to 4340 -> 1.09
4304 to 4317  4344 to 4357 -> 1.22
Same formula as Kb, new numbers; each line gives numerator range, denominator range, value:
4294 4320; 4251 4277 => 1.02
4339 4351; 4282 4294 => 1.19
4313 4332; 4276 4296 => 1.04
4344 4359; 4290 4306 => 1.17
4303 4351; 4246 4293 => 1.08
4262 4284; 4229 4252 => 0.99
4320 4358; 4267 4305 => 1.12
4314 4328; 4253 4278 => 1.09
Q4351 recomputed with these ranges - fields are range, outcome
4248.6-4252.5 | 12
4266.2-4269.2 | 14.9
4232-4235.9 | 13.5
